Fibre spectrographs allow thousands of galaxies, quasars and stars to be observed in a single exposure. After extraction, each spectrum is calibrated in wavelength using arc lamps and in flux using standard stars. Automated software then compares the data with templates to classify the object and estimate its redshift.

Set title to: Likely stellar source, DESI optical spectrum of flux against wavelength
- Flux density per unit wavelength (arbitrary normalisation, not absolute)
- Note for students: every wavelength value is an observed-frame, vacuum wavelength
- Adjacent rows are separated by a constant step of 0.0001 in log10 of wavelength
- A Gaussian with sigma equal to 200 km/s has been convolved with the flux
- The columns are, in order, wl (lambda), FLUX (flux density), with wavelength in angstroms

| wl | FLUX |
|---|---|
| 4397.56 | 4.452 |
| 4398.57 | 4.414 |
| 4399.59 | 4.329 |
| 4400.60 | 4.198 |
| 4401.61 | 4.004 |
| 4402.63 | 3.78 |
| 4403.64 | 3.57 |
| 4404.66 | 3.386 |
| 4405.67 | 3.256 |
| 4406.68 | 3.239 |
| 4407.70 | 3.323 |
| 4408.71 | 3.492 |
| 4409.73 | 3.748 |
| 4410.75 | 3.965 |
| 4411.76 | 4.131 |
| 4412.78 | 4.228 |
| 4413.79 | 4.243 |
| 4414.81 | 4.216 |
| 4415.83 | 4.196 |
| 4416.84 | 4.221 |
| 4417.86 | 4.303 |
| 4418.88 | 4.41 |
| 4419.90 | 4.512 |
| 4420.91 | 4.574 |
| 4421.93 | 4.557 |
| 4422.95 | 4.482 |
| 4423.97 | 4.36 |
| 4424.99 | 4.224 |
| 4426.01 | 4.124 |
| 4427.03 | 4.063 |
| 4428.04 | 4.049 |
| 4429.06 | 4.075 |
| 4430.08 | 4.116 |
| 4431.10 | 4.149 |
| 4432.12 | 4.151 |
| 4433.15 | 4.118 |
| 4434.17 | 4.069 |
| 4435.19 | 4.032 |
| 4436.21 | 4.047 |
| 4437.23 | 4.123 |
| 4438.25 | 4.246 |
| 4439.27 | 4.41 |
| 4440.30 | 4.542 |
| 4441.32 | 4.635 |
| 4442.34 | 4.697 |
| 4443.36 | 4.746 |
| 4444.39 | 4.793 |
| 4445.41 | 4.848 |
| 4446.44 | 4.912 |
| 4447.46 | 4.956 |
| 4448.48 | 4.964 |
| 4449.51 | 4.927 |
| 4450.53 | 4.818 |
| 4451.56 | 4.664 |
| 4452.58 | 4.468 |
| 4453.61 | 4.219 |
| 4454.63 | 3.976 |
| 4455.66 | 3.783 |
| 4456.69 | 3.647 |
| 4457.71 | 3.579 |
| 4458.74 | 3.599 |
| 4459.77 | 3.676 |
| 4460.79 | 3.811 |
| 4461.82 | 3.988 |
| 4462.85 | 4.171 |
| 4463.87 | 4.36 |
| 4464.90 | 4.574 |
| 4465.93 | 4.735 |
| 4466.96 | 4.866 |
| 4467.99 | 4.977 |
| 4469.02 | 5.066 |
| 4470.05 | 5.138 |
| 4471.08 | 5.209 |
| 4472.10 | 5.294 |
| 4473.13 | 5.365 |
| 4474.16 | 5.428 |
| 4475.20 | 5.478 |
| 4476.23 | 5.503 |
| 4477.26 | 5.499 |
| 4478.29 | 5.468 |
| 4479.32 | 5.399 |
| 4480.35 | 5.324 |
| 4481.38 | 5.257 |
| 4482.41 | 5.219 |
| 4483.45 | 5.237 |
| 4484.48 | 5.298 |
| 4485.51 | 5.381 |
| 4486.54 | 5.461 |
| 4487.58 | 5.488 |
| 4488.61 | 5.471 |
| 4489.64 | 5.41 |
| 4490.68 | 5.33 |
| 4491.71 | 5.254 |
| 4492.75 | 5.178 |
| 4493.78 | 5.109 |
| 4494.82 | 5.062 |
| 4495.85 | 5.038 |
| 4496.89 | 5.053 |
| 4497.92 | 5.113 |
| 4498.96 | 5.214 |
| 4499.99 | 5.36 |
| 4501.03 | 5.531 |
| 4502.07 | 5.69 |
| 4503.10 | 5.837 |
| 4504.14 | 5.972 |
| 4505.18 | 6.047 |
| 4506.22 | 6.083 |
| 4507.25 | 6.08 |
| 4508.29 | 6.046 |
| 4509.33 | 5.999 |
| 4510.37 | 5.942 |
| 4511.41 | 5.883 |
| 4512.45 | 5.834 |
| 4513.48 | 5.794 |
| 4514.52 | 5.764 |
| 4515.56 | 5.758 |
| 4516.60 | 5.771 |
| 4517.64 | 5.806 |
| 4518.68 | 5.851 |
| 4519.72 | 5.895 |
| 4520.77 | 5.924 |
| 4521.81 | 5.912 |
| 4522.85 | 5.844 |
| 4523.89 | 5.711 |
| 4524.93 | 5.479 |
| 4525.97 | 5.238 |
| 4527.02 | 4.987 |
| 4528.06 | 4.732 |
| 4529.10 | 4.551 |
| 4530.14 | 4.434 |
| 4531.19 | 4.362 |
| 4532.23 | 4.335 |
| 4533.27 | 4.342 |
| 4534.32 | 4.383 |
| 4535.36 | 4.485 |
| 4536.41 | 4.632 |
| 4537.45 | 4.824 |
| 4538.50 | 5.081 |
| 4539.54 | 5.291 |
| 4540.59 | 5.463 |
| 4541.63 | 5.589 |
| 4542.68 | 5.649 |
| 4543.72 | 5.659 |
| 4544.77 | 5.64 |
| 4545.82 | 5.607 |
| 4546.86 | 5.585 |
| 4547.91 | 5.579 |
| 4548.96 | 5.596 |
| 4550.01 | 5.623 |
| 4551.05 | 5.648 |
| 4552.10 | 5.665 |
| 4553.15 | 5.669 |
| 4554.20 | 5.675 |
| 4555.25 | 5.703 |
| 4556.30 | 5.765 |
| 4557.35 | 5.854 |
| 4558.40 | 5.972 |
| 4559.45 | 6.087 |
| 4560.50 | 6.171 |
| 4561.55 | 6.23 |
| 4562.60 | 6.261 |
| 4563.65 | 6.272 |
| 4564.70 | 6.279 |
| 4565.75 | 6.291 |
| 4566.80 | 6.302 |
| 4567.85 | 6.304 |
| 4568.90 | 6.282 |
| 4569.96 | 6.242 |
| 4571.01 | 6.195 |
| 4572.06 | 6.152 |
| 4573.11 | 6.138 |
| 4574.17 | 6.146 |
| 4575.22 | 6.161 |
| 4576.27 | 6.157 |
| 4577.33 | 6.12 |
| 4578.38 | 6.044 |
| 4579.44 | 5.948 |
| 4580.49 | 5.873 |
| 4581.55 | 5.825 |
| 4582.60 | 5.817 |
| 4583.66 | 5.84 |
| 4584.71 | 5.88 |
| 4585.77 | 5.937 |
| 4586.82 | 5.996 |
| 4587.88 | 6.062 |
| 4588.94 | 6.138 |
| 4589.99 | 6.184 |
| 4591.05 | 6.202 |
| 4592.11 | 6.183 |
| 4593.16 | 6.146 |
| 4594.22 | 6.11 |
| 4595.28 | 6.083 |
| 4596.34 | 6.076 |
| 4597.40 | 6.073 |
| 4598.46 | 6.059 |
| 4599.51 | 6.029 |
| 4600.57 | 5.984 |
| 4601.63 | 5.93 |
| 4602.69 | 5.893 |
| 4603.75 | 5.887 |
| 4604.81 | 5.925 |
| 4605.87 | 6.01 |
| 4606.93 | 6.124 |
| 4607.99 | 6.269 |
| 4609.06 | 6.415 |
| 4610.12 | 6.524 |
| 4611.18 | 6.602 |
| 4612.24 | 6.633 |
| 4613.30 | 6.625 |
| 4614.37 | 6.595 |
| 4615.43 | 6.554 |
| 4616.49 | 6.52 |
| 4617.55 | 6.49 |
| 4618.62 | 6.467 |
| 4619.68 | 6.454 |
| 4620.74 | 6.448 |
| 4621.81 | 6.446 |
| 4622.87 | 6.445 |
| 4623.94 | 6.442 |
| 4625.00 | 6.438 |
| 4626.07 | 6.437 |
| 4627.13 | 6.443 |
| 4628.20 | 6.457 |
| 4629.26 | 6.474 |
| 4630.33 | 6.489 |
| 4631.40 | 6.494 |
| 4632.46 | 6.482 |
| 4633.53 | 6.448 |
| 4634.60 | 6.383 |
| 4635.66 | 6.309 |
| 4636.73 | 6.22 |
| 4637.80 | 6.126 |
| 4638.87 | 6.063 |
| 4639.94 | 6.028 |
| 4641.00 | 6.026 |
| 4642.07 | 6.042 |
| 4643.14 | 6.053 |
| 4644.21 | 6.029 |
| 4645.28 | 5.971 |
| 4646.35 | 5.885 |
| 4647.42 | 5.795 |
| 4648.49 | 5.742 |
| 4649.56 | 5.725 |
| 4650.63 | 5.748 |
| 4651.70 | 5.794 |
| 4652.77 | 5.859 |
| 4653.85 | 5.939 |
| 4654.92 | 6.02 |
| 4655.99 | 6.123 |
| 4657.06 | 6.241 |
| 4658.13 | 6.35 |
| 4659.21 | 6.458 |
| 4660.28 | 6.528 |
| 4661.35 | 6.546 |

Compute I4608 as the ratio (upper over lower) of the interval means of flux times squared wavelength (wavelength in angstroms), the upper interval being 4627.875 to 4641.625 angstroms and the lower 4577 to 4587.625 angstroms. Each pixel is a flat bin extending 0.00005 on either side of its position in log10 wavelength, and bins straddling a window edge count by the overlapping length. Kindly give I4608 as 1.1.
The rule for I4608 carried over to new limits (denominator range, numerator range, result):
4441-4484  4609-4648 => 1.44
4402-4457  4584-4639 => 1.61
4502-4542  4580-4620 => 1.18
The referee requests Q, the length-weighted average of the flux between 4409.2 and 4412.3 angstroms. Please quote 3.94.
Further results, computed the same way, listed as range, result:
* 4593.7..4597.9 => 6.08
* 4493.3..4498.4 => 5.08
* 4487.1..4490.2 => 5.46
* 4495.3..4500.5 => 5.16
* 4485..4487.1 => 5.41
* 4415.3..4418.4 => 4.24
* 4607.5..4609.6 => 6.32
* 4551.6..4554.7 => 5.66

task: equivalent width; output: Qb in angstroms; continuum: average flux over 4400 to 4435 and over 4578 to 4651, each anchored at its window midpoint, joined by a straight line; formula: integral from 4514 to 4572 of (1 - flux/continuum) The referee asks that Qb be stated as -1.8 angstroms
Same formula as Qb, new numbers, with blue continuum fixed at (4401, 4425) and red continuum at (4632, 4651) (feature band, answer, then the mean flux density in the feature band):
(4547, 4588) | -4.5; 5.99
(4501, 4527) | -4.8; 5.82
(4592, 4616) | -2.0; 6.21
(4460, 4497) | -4.0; 5.1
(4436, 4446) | -0.6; 4.52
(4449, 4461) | 0.8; 4.11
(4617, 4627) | -1.0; 6.45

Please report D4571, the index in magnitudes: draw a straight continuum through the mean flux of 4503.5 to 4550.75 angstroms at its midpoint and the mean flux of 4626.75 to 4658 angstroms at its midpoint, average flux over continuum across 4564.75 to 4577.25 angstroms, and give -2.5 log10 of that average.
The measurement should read -0.093 mag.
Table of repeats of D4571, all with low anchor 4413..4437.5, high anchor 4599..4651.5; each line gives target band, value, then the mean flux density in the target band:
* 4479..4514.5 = -0.12 mag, 5.52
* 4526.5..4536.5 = 0.17 mag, 4.52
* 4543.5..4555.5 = -0.03 mag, 5.63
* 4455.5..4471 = 0.08 mag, 4.3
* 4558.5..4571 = -0.11 mag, 6.24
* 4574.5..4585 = -0.04 mag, 5.97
